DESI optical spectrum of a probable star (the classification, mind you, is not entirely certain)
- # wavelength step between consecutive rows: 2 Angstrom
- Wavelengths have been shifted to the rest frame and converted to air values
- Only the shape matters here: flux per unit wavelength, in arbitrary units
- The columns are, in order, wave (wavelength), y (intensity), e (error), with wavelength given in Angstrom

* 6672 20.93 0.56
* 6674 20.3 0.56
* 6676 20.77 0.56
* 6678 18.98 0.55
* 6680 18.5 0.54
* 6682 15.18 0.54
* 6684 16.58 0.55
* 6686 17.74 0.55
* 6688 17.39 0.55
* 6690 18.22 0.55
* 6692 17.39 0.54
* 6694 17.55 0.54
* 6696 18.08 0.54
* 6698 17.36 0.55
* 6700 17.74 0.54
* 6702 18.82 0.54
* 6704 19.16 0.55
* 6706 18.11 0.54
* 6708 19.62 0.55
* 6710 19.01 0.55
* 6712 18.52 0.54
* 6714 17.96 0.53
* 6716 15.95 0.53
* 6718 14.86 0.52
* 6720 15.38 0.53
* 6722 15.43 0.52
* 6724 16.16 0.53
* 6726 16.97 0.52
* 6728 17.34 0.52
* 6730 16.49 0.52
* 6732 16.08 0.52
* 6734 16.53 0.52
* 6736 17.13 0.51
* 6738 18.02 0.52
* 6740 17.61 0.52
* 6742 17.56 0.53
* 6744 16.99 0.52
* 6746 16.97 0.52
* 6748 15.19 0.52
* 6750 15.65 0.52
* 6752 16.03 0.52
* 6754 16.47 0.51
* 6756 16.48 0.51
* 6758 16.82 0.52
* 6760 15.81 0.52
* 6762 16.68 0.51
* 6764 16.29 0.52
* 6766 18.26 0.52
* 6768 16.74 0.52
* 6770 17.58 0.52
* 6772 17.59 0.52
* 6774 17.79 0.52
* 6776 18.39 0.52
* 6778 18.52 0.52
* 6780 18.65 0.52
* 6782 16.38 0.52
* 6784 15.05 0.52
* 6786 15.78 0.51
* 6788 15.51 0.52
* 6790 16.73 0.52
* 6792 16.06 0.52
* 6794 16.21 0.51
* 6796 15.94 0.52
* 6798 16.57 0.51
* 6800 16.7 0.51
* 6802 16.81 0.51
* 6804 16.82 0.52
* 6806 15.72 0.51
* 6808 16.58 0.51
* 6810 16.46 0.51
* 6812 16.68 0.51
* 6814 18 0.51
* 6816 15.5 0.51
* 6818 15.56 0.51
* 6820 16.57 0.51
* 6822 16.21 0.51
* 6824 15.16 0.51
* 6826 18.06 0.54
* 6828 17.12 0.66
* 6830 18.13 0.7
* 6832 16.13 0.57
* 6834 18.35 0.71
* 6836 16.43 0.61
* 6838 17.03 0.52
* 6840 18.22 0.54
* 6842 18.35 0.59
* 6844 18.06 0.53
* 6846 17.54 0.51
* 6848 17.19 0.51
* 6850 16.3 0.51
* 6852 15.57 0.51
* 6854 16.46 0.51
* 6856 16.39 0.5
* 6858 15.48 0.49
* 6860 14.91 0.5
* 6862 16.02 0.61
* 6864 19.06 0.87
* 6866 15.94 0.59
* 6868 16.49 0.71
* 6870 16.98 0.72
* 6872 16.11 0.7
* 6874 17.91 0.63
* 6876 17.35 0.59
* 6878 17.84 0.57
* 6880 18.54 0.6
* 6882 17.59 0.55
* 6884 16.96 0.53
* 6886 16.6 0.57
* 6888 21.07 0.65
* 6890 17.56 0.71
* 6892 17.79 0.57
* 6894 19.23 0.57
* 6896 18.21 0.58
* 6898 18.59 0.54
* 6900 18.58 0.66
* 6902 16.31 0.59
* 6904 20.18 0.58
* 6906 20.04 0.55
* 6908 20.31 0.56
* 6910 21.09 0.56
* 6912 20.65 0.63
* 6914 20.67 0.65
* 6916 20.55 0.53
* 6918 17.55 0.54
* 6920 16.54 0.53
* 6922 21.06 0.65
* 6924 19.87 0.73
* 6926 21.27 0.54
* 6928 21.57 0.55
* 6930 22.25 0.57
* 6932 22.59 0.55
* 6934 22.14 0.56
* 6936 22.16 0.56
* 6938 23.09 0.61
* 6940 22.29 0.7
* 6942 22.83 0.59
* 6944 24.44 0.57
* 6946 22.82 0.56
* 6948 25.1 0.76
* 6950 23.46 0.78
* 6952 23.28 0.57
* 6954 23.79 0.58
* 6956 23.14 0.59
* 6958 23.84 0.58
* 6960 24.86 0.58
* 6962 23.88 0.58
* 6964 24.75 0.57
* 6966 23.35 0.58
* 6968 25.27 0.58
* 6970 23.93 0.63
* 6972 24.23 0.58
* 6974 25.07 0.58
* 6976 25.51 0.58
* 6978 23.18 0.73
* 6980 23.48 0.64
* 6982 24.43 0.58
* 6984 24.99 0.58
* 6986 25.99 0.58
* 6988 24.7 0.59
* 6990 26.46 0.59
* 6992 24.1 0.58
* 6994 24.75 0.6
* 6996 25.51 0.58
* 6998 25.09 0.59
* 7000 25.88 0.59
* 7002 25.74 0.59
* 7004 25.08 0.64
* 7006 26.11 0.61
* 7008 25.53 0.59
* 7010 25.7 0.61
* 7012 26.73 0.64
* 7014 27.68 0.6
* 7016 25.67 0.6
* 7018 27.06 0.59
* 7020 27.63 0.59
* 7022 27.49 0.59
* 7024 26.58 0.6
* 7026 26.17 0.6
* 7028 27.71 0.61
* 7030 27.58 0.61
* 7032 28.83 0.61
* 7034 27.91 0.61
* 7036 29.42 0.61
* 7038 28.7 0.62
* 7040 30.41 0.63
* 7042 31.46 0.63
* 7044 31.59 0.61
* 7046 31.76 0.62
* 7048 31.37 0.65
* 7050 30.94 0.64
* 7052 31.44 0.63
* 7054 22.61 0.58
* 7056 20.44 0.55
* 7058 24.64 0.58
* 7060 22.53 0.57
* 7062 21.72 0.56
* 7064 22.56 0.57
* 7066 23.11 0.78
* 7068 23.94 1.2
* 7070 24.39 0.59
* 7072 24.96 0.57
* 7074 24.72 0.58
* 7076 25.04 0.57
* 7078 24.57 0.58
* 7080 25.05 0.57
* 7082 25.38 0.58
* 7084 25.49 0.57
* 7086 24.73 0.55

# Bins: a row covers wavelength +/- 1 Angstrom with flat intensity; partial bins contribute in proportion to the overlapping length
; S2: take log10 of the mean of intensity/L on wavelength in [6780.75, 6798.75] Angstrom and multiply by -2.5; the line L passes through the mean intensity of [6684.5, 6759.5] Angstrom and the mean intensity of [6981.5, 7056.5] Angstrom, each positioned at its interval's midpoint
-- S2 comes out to 0.21 mag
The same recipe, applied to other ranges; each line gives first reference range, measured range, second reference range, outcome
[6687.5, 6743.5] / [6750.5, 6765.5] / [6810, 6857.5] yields 0.05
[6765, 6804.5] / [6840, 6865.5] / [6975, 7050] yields 0.18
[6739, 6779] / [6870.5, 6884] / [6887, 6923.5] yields 0.08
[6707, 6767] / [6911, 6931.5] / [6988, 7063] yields 0.15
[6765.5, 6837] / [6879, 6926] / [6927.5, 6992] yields 0.13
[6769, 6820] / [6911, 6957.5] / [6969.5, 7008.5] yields 0.04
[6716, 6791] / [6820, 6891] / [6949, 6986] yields 0.18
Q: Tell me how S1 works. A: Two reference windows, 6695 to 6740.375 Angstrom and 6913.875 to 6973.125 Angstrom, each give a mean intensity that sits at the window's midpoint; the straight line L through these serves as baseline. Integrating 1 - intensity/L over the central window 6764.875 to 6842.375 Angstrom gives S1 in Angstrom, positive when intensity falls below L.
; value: 9.8 Angstrom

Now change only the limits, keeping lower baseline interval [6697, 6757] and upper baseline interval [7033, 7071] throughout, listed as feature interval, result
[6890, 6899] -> 1.5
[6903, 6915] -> 1.1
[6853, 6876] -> 5.1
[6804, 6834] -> 4.9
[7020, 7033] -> -0.6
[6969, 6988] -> 0.1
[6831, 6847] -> 2.3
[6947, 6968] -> 0.0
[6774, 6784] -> 0.5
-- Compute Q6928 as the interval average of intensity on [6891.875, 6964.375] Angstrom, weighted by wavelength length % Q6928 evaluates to 21.4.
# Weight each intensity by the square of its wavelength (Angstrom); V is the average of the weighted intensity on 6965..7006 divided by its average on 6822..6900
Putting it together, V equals 1.49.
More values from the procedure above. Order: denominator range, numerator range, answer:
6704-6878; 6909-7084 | 1.56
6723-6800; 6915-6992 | 1.46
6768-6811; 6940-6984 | 1.51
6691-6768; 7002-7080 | 1.71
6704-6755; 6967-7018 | 1.61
